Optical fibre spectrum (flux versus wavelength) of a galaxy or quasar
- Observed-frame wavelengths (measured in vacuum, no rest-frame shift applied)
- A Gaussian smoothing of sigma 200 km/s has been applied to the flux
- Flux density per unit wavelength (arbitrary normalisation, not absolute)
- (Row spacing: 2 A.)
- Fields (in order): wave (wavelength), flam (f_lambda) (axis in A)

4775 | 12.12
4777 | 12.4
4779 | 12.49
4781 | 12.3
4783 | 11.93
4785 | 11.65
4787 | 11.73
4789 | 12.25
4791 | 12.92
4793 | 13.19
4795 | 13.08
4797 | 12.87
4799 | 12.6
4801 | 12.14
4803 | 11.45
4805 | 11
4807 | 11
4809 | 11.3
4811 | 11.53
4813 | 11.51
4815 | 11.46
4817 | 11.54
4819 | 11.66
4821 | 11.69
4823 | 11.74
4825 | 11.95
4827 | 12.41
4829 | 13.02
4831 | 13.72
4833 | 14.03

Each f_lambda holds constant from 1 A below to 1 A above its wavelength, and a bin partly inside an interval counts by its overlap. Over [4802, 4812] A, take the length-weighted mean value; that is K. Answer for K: 11.3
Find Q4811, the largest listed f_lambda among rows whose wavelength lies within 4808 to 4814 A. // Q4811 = 11.53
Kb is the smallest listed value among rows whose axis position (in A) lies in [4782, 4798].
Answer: 11.65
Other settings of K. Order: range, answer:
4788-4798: 12.9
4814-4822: 11.6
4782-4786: 11.8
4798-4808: 11.6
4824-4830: 12.5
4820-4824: 11.7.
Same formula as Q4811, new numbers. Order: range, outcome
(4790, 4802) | 13.19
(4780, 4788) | 12.3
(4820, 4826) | 11.95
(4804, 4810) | 11.3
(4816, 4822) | 11.69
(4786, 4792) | 12.92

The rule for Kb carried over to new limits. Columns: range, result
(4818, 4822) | 11.66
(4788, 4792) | 12.25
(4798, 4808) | 11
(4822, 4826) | 11.74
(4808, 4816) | 11.3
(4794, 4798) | 12.87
